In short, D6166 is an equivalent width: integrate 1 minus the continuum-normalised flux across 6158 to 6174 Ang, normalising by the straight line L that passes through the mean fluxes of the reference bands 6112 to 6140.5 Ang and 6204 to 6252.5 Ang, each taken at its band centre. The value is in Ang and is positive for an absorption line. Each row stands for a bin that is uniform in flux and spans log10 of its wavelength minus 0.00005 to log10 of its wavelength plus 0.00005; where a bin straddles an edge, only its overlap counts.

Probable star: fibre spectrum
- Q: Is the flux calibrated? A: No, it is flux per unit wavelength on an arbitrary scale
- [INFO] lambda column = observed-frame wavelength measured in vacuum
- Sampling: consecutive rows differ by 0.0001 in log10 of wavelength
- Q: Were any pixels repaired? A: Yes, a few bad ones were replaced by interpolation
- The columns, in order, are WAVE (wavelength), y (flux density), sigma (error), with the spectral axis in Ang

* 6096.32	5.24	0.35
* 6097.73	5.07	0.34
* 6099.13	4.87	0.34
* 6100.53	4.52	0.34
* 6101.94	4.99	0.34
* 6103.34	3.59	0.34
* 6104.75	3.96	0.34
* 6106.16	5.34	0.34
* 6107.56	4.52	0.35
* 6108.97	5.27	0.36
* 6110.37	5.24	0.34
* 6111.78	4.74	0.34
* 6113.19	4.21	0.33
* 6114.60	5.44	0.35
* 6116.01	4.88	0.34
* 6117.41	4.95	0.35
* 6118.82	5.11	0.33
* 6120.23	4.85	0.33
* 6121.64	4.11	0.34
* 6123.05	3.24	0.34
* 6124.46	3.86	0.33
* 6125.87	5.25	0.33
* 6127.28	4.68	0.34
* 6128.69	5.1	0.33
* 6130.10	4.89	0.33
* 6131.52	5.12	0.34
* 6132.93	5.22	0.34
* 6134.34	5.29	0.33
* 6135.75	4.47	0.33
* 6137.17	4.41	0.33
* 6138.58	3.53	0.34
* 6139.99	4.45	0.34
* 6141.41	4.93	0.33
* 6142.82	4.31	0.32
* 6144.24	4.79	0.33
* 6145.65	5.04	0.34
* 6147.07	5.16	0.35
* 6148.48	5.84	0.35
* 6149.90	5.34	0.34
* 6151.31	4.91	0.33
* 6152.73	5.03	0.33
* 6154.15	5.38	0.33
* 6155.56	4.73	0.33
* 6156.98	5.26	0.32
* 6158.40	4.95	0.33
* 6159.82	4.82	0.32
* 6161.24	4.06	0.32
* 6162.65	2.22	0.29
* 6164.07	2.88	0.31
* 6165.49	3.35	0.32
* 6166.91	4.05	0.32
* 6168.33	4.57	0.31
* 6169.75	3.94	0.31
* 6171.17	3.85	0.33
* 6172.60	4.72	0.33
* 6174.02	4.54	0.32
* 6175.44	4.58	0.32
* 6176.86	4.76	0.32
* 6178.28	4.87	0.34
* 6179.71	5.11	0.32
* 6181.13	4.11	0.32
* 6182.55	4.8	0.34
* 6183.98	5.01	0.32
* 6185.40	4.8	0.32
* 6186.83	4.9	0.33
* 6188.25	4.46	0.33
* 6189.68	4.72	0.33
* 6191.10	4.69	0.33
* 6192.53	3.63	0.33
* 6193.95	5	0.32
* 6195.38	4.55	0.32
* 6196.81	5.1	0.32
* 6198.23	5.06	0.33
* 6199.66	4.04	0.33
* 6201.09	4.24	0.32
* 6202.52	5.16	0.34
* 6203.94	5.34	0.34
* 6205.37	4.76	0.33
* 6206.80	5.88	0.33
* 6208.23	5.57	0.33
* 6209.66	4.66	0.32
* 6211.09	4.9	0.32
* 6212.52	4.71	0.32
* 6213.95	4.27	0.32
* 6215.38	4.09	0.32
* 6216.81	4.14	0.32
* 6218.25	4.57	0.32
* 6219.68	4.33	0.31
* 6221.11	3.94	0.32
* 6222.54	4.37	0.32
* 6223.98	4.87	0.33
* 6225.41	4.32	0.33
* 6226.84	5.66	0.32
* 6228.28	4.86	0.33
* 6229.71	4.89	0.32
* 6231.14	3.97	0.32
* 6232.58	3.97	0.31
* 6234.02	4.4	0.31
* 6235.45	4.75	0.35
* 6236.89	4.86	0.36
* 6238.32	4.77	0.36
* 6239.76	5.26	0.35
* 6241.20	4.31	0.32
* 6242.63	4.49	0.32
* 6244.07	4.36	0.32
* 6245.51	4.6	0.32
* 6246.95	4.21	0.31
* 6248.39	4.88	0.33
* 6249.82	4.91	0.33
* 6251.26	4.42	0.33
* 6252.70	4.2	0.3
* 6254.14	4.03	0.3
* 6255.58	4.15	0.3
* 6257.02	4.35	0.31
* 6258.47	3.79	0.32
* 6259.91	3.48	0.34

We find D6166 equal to 2.4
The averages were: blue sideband 4.66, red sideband 4.64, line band 3.95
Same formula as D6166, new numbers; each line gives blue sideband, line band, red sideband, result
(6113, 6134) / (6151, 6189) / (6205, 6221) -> 2.0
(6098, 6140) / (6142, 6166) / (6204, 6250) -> 0.3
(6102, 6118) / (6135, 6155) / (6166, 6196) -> -0.8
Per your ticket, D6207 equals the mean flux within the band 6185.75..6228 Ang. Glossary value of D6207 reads 4.69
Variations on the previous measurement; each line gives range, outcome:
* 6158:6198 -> 4.4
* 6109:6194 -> 4.62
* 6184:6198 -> 4.68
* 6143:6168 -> 4.57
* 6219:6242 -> 4.6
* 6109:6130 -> 4.72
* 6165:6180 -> 4.39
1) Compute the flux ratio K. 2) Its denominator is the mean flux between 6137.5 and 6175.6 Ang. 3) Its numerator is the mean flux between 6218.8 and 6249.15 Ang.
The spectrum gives 1.02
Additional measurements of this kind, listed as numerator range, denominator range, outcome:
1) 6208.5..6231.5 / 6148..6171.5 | 1.03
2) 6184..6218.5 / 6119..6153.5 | 1.00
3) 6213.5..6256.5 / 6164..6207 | 0.98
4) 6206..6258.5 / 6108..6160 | 0.95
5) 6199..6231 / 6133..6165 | 1.01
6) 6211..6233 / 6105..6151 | 0.94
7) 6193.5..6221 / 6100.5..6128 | 1.02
